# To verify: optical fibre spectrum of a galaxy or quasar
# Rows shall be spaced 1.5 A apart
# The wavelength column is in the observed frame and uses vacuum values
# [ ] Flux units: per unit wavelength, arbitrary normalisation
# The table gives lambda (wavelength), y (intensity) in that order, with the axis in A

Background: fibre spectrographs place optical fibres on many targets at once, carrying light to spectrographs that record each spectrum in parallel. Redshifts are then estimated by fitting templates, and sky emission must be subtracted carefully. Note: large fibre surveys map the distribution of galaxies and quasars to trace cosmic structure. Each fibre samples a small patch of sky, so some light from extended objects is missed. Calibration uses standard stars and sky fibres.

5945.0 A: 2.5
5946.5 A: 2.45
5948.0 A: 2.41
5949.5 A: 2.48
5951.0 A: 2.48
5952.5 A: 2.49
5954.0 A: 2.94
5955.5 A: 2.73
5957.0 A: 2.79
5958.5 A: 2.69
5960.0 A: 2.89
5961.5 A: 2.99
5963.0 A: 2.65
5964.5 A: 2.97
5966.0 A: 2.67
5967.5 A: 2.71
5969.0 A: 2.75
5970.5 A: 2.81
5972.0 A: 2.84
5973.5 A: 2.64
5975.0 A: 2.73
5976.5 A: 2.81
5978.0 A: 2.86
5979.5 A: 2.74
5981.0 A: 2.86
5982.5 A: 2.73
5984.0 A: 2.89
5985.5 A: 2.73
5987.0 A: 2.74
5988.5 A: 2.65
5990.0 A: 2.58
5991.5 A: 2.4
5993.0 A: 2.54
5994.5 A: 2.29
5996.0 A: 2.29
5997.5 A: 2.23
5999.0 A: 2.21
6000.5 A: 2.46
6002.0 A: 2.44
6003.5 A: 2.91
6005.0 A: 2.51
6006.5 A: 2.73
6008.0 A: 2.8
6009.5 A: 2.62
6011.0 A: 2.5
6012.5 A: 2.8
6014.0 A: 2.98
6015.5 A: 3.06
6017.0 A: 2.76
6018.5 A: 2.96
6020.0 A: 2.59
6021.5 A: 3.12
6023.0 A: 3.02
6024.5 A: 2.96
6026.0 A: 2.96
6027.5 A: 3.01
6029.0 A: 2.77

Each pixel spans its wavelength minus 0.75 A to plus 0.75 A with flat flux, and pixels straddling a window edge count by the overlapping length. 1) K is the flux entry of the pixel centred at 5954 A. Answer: 2.94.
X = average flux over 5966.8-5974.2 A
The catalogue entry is 2.75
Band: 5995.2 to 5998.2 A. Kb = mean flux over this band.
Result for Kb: 2.26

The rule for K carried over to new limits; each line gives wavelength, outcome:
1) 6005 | 2.51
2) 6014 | 2.98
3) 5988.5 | 2.65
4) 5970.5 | 2.81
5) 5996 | 2.29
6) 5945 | 2.5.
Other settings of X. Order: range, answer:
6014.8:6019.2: 2.92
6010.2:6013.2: 2.65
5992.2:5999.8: 2.31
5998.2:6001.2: 2.33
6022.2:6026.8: 2.98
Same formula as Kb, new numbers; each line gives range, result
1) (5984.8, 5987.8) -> 2.73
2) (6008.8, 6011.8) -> 2.56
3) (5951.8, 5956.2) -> 2.72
